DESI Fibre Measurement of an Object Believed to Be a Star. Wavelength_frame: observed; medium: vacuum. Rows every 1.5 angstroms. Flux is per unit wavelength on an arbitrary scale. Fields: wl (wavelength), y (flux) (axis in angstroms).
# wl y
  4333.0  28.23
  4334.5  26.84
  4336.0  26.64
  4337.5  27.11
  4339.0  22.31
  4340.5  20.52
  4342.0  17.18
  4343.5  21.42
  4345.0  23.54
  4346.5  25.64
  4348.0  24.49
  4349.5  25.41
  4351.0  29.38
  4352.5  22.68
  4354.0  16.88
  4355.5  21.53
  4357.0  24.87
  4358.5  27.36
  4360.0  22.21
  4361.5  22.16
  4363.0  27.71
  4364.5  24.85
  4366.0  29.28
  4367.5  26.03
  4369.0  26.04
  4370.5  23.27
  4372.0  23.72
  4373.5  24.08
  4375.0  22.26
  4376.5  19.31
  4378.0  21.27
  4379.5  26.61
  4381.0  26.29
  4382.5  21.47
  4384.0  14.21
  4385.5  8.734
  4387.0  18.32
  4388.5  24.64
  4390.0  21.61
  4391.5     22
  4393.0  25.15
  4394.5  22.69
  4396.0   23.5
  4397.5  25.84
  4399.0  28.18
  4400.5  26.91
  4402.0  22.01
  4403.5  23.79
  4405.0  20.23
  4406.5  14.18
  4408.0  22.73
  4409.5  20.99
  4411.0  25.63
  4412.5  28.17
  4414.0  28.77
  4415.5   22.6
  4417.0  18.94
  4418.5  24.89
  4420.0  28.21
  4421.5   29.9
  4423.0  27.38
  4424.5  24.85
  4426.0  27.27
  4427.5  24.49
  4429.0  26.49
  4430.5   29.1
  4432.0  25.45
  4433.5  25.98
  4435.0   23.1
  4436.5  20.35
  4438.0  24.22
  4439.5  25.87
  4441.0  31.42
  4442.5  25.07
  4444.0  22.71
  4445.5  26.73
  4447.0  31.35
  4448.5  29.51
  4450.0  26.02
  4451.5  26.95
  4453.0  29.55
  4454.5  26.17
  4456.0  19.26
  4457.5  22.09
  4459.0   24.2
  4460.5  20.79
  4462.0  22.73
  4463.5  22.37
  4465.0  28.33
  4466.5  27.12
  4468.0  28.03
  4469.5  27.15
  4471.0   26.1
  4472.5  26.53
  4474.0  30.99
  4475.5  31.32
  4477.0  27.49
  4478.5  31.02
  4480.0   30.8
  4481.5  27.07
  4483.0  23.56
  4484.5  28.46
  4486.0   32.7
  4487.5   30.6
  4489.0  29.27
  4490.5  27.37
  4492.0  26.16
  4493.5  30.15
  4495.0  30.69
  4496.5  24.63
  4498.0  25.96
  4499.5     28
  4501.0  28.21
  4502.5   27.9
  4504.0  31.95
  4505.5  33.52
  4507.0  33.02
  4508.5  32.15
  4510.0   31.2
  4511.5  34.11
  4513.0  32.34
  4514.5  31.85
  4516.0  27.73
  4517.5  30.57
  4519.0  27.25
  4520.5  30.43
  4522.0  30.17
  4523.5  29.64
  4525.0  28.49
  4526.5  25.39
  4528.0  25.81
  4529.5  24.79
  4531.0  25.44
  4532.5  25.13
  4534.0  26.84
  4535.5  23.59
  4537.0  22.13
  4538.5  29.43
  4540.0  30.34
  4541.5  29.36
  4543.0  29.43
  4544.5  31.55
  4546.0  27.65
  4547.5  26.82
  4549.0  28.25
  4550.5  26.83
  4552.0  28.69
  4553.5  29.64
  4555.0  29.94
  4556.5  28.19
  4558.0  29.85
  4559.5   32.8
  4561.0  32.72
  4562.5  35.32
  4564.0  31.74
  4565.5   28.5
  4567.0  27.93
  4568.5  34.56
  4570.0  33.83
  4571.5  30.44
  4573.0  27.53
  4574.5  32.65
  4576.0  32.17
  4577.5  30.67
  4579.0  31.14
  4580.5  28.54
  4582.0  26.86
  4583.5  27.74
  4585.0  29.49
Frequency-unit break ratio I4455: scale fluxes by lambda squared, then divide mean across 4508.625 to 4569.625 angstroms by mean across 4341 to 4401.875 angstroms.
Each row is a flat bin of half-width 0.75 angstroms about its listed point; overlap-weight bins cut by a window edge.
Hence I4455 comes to 1.35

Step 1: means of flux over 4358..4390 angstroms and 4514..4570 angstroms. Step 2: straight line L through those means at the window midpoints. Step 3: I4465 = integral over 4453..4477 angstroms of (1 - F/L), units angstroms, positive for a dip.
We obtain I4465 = 0.3 angstroms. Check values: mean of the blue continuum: 22.8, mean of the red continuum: 28.8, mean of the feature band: 25.7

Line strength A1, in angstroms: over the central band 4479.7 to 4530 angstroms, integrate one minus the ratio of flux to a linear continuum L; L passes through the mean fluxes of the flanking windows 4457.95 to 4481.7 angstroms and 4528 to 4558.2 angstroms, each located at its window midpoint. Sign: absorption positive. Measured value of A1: -3.55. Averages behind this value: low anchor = 26.9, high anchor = 27.6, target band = 29.2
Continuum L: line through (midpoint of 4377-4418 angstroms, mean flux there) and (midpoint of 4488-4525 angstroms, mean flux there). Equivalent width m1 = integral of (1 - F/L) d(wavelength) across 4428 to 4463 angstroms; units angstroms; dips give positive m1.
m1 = 0.3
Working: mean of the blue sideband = 22.4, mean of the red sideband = 29.7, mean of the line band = 25.4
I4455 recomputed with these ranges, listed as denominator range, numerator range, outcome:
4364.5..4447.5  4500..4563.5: 1.28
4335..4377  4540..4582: 1.39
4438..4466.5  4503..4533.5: 1.19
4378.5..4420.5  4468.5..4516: 1.35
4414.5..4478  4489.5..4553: 1.14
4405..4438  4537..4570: 1.29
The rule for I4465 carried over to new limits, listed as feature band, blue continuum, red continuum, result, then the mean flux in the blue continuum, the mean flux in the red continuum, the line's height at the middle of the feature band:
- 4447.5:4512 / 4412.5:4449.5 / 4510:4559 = -1.7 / 26.1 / 28.4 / 27.2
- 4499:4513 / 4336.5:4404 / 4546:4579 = -1.5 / 23.2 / 30.4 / 28.3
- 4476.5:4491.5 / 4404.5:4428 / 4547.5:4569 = -0.9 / 24.4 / 30.2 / 27.1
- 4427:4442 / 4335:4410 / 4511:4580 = -0.2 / 23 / 29.3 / 25.3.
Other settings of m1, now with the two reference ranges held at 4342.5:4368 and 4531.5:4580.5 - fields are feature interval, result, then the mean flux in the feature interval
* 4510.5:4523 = -0.9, 30.6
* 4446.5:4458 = 0.2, 26.3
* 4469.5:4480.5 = -0.6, 29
